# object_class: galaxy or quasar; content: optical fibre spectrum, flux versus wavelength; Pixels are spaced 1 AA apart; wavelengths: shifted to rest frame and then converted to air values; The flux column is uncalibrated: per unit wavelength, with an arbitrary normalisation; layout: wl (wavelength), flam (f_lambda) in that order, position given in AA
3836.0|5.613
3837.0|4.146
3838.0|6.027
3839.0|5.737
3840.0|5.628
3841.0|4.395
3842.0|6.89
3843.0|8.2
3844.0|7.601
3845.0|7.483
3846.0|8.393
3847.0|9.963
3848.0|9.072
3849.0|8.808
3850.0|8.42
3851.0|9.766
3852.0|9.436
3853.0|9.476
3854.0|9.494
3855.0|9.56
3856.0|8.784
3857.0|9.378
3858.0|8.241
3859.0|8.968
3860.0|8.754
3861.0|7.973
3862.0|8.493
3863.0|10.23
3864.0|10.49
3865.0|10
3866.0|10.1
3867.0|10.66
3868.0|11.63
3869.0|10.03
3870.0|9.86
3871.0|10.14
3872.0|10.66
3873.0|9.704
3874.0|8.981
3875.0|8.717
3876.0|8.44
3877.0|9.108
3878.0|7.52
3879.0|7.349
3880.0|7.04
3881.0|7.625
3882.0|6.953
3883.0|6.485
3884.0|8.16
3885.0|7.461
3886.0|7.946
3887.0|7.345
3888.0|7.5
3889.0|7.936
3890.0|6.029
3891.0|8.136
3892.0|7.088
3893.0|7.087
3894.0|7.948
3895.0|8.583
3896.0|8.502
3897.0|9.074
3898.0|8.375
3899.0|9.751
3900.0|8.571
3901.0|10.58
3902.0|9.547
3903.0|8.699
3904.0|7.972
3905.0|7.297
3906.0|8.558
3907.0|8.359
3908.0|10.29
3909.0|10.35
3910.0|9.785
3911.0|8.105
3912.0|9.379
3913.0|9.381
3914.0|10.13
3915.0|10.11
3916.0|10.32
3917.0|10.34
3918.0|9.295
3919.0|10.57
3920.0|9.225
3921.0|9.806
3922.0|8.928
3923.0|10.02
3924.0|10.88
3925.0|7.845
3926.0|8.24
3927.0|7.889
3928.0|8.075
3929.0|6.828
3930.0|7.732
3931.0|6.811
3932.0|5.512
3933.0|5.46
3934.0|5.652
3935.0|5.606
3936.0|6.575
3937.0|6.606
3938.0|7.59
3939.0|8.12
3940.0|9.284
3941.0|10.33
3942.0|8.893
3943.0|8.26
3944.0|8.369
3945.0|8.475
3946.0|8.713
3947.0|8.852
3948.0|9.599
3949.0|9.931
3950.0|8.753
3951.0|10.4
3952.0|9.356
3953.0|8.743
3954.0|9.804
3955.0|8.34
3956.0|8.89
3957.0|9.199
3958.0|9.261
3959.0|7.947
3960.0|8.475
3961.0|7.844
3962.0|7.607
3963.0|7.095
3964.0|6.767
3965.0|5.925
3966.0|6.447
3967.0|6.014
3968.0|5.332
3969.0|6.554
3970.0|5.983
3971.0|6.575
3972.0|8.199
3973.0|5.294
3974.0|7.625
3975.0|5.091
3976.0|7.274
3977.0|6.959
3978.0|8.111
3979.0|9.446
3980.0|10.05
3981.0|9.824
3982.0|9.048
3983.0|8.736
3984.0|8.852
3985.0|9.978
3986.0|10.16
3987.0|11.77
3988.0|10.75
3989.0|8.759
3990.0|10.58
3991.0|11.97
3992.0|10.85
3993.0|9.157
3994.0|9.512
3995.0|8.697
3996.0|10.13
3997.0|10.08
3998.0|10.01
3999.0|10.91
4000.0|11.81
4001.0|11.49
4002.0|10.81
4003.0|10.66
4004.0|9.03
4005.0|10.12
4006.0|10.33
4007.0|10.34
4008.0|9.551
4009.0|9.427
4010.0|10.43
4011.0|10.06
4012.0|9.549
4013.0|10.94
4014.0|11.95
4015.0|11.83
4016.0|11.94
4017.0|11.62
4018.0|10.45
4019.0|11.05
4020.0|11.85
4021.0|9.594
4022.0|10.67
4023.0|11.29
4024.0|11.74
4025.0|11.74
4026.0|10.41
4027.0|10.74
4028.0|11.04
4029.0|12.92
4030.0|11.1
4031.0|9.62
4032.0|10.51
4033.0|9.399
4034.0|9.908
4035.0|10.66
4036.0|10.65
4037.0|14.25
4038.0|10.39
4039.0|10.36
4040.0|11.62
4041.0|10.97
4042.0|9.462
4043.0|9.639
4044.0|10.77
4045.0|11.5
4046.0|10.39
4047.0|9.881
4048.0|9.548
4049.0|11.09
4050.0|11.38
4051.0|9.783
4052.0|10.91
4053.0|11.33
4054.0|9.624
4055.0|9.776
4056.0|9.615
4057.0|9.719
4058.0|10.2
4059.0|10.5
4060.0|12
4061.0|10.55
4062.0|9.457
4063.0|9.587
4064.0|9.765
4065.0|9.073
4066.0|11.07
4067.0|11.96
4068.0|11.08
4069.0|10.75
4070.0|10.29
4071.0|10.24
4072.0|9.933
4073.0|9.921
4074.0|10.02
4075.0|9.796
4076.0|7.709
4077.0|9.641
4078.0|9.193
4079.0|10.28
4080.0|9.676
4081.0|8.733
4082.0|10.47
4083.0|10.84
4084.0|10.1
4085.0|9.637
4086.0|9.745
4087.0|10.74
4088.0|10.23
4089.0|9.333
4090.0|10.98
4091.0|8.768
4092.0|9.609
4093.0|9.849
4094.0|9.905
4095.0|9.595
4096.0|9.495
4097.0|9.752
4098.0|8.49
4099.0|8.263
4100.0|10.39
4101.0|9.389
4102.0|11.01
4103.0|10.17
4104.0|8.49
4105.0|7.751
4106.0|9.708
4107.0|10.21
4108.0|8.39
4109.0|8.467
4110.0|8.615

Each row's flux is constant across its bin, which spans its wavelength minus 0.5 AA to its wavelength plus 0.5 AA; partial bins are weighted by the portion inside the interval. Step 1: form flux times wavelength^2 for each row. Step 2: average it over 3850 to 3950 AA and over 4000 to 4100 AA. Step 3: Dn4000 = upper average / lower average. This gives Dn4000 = 1.3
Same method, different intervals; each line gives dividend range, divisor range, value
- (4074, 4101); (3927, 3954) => 1.29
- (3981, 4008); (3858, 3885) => 1.21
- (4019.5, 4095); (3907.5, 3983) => 1.32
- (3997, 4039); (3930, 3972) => 1.43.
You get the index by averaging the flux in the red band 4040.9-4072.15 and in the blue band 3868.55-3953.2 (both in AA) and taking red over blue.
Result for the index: 1.2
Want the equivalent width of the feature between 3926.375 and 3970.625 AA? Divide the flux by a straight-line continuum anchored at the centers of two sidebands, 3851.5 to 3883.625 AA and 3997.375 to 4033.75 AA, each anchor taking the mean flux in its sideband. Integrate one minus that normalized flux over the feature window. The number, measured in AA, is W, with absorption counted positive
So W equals 9.6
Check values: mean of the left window 9.07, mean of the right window 10.7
